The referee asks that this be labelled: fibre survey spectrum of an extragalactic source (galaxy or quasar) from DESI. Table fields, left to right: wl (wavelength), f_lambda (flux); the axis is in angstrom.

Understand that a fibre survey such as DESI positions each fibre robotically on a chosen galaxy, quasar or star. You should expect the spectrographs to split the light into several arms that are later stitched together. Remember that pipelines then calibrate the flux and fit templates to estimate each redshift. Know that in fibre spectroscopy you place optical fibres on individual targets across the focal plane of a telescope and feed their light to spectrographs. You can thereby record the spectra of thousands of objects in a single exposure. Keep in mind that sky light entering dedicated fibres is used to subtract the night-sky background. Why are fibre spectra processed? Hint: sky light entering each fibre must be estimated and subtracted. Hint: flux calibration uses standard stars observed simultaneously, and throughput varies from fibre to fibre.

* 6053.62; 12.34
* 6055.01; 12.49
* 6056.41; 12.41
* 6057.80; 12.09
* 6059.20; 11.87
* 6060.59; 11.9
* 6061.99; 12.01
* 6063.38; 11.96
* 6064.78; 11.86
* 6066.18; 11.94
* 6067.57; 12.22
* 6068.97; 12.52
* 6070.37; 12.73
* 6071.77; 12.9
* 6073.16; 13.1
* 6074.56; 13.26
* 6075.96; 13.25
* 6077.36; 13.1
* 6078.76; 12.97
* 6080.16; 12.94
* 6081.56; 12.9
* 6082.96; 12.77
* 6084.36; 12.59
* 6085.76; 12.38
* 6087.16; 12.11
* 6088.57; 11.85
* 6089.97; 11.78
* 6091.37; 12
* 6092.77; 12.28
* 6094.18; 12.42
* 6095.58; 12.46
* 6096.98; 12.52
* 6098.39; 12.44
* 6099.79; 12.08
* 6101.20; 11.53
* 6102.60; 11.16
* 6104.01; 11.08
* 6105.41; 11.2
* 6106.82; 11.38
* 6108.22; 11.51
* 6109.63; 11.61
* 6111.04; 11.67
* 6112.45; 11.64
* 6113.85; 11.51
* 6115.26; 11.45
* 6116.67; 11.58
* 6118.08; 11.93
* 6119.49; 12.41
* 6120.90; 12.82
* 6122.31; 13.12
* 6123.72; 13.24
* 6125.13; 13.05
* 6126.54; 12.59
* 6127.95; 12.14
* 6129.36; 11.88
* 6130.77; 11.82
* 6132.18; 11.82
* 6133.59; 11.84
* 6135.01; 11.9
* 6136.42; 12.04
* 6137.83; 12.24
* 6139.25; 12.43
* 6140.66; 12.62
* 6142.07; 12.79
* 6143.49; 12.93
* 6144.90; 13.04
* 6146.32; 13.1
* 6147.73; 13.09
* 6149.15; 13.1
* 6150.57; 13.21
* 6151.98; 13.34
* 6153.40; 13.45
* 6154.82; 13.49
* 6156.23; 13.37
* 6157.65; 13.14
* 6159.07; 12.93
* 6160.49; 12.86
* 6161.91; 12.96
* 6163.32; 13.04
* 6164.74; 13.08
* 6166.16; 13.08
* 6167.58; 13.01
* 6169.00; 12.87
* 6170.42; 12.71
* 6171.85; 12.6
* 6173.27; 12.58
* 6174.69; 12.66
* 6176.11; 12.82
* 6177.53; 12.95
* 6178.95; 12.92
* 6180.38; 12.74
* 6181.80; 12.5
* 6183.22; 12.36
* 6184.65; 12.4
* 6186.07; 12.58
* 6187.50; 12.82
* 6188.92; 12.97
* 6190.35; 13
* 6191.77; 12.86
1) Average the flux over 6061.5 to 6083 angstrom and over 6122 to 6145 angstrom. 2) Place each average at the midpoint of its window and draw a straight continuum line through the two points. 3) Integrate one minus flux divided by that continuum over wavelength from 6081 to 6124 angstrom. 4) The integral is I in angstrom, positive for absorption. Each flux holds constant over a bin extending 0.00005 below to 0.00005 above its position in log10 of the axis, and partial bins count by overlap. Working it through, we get 1.7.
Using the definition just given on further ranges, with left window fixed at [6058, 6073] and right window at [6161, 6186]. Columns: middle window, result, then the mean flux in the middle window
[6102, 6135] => 1.5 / 11.9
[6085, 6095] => 0.2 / 12.1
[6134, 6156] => -0.4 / 12.8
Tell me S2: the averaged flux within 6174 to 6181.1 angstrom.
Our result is 12.8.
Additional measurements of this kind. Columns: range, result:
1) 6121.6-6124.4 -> 13.2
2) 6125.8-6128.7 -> 12.4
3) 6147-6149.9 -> 13.1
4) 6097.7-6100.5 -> 12.3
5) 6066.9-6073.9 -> 12.7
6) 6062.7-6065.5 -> 11.9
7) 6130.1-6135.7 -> 11.8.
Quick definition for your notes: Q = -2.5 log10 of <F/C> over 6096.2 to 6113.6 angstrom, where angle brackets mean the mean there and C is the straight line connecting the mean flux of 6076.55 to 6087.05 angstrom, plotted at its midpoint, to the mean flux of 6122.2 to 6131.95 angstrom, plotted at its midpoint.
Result 0.09 mag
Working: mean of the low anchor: 12.8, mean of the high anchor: 12.5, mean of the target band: 11.7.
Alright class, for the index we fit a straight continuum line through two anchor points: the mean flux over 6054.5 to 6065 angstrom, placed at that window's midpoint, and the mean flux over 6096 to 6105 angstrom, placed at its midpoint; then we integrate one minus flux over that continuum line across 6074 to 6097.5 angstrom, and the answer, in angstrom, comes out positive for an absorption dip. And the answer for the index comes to -1.29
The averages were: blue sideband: 12.1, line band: 12.6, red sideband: 11.8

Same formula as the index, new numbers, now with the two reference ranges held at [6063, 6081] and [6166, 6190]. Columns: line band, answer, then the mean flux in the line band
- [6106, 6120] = 1.16 angstrom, 11.7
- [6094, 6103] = 0.42 angstrom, 12.1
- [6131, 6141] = 0.49 angstrom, 12.1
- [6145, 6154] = -0.34 angstrom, 13.2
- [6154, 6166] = -0.36 angstrom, 13.1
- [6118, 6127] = -0.06 angstrom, 12.8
